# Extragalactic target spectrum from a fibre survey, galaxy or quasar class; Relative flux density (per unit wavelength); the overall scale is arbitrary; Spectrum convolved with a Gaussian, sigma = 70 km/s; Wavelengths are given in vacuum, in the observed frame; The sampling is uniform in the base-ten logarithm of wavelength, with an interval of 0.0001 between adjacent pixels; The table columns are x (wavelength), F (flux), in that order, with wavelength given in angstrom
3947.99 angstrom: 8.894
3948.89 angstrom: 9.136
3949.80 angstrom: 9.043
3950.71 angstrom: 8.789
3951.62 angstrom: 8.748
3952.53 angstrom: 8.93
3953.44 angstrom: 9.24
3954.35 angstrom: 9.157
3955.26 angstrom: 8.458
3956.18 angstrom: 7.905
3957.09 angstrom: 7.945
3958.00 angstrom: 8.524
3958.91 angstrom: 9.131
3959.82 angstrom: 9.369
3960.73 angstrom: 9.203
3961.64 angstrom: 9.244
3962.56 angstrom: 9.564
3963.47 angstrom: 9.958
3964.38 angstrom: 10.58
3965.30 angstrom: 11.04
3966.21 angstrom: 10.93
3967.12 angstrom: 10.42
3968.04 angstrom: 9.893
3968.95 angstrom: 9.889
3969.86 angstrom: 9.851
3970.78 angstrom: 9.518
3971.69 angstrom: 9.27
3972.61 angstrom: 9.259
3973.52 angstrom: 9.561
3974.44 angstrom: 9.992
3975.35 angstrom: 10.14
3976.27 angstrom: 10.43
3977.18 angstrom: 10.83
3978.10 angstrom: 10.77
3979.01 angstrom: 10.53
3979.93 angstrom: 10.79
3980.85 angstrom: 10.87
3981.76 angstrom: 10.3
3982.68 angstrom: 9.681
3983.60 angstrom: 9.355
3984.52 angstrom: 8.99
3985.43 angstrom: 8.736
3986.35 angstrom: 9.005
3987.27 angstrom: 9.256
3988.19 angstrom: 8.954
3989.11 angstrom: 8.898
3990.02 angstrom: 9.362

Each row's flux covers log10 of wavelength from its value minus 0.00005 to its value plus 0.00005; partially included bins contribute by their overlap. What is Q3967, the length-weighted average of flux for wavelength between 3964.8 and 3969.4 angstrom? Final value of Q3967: 10.4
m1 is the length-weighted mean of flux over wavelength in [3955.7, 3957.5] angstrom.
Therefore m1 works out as 7.89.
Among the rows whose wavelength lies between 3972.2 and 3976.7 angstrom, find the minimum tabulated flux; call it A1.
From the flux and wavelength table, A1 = 9.259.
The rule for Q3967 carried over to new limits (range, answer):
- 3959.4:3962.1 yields 9.27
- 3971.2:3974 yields 9.37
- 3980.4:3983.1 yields 10.3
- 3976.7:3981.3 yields 10.8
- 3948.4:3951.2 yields 9.01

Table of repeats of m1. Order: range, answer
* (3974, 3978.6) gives 10.5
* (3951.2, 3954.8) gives 9.02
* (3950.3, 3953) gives 8.83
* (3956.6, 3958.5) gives 8.27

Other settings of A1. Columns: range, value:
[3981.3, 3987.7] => 8.736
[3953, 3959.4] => 7.905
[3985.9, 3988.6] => 8.954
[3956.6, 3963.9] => 7.945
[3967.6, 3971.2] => 9.518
